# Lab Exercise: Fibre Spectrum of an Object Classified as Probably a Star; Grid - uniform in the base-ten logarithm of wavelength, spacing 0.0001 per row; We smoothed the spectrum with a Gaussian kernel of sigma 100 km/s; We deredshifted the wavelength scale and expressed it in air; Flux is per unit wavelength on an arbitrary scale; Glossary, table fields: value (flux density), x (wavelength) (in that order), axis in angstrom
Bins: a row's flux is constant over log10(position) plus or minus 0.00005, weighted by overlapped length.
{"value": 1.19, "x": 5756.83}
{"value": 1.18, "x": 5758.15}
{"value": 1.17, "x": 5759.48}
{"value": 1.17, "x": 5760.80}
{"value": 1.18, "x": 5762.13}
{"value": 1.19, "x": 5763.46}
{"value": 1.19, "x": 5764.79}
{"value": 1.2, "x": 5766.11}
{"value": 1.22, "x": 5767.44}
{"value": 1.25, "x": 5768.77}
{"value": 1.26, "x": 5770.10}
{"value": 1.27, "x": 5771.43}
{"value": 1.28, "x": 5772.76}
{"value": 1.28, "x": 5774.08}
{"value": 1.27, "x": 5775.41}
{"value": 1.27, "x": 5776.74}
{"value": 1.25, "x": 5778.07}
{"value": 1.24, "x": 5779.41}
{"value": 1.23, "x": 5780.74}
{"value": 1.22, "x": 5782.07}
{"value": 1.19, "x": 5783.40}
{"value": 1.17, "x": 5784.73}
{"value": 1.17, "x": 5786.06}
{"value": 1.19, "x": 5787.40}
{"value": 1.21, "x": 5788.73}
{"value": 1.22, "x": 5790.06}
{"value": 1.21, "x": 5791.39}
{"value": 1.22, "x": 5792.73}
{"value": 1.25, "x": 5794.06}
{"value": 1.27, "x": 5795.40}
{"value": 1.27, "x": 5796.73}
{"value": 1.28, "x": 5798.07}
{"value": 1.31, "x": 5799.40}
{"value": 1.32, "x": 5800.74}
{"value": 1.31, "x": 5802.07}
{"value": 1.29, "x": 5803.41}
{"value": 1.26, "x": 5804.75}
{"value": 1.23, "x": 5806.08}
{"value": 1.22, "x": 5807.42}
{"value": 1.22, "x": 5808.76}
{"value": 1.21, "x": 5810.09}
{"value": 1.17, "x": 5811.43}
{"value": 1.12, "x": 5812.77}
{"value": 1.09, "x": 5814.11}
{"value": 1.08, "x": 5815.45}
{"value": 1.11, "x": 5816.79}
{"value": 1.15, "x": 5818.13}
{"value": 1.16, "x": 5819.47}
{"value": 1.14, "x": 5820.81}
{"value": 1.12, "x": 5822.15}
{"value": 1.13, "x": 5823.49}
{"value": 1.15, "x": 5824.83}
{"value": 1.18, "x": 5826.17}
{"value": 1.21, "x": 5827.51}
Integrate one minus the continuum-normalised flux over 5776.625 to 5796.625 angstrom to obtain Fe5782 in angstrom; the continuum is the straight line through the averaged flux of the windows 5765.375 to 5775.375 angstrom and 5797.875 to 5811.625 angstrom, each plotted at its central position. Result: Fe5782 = 0.6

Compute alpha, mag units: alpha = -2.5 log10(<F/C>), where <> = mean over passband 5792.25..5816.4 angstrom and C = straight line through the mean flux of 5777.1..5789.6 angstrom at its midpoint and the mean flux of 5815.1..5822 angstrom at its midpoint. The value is -0.06 mag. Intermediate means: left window 1.21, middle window 1.23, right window 1.13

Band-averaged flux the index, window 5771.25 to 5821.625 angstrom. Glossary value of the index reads 1.22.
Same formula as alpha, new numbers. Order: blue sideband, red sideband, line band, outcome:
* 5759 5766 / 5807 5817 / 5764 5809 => -0.07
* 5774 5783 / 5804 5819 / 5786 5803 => -0.04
